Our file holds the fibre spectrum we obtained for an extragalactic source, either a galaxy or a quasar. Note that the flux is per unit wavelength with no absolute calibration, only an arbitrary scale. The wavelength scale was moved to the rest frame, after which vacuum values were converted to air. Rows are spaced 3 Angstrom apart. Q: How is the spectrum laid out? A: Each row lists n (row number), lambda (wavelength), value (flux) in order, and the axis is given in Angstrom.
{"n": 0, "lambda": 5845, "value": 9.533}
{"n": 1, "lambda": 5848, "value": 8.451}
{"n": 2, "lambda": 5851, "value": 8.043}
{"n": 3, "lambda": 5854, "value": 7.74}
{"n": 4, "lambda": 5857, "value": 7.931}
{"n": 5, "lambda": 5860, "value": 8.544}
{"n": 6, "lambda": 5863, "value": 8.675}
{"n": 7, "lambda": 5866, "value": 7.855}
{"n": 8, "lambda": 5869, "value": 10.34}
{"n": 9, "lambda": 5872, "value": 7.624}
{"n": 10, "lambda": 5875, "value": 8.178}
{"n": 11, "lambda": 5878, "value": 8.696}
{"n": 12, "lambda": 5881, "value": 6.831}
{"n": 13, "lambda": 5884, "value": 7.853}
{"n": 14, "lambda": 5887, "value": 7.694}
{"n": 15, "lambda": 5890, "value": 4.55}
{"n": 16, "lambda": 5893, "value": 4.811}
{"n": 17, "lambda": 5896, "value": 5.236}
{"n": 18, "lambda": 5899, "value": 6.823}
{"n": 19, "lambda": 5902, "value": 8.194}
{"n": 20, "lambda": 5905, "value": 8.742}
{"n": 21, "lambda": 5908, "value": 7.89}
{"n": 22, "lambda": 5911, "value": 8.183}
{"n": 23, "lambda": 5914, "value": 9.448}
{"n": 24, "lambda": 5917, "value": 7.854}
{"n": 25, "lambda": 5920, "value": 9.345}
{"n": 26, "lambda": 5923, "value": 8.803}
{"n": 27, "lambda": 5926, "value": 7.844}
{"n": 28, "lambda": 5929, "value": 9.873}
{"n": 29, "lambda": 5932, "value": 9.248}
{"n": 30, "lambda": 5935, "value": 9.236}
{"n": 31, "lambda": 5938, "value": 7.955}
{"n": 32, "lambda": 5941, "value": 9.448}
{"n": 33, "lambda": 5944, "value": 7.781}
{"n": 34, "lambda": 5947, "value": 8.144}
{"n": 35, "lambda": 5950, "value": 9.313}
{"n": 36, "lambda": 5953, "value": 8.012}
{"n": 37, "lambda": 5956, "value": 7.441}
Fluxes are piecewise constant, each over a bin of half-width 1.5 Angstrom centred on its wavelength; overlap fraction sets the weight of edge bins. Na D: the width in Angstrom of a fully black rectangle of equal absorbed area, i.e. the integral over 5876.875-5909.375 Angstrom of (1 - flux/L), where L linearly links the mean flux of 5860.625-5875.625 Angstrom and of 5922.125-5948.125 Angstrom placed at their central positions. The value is 6.1 Angstrom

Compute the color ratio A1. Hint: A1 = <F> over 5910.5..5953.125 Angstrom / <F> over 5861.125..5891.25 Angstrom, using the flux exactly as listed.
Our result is 1.11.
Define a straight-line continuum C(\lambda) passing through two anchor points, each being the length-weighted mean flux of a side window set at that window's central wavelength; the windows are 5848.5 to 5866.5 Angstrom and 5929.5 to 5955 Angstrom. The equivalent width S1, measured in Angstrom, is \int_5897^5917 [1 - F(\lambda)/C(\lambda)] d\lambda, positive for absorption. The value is 0.82 Angstrom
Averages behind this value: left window 8.16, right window 8.67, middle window 8.11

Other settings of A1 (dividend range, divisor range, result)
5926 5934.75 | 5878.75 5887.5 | 1.22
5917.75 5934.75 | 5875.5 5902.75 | 1.33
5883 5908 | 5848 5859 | 0.85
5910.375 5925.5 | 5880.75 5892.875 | 1.34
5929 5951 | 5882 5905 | 1.33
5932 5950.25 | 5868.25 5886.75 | 1.06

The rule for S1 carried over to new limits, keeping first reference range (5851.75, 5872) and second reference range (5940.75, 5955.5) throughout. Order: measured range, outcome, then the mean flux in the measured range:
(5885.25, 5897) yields 3.9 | 5.64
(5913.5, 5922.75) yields -0.4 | 8.81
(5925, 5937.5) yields -0.9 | 9.01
